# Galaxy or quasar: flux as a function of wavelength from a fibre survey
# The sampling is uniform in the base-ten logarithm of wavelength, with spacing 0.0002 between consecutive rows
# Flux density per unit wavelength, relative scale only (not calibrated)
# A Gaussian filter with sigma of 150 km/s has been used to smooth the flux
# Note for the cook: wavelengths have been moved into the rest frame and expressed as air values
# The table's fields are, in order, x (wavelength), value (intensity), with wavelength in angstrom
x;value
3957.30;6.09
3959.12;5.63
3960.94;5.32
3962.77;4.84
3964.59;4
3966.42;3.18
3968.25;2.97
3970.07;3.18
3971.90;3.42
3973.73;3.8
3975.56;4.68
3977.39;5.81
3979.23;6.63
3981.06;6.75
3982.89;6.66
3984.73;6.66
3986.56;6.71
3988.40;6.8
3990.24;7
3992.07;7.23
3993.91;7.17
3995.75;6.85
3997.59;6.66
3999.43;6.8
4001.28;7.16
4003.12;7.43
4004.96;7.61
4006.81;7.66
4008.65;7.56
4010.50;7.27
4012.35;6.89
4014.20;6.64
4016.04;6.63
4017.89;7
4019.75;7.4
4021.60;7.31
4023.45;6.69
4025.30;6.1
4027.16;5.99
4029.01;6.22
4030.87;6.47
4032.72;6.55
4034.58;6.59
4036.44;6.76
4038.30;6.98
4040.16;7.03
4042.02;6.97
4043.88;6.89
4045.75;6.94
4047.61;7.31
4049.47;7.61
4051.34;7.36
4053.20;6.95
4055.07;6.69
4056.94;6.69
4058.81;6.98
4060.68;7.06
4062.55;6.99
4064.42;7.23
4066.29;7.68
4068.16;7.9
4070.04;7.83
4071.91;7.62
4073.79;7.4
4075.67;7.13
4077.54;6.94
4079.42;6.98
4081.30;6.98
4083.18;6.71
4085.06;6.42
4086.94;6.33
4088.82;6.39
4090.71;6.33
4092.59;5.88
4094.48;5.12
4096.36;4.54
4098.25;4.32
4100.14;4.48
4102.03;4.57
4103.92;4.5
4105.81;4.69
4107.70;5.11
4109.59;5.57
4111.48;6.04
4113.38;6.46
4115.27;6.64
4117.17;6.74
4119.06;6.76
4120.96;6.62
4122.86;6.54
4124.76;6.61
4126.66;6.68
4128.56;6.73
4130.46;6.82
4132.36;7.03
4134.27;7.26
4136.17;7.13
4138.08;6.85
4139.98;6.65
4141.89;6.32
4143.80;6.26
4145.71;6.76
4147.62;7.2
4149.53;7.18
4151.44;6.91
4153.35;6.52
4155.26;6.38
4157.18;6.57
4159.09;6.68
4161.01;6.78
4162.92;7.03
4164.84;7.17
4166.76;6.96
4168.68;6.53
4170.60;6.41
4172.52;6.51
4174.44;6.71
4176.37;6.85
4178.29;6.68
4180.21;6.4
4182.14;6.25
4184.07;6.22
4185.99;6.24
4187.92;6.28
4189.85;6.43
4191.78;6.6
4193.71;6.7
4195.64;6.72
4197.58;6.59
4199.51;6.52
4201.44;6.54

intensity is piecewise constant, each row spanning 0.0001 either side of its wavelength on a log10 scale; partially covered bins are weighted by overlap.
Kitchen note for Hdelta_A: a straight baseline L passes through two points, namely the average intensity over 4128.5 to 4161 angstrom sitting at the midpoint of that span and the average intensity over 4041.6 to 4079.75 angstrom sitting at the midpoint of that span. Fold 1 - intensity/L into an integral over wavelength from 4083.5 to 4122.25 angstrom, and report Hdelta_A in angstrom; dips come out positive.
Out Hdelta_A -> 7.1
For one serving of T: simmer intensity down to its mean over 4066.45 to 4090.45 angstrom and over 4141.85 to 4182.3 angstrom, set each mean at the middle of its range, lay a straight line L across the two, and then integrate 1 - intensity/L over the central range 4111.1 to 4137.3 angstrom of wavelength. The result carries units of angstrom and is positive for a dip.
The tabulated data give 0.5 angstrom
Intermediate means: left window 7.05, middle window 6.73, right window 6.7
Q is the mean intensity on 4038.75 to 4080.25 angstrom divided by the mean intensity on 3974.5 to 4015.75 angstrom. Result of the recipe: 1.1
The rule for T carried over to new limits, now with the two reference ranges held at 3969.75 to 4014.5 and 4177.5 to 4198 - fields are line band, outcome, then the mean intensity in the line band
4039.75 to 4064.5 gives -2.17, 7.04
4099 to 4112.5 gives 3.08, 4.99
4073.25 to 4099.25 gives 0.99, 6.22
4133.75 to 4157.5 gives -1.11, 6.76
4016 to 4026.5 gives -0.60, 6.85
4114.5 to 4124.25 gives -0.29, 6.66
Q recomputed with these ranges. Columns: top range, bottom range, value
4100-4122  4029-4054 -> 0.83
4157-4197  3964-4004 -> 1.14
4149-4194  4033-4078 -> 0.93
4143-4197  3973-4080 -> 0.96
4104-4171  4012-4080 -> 0.94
